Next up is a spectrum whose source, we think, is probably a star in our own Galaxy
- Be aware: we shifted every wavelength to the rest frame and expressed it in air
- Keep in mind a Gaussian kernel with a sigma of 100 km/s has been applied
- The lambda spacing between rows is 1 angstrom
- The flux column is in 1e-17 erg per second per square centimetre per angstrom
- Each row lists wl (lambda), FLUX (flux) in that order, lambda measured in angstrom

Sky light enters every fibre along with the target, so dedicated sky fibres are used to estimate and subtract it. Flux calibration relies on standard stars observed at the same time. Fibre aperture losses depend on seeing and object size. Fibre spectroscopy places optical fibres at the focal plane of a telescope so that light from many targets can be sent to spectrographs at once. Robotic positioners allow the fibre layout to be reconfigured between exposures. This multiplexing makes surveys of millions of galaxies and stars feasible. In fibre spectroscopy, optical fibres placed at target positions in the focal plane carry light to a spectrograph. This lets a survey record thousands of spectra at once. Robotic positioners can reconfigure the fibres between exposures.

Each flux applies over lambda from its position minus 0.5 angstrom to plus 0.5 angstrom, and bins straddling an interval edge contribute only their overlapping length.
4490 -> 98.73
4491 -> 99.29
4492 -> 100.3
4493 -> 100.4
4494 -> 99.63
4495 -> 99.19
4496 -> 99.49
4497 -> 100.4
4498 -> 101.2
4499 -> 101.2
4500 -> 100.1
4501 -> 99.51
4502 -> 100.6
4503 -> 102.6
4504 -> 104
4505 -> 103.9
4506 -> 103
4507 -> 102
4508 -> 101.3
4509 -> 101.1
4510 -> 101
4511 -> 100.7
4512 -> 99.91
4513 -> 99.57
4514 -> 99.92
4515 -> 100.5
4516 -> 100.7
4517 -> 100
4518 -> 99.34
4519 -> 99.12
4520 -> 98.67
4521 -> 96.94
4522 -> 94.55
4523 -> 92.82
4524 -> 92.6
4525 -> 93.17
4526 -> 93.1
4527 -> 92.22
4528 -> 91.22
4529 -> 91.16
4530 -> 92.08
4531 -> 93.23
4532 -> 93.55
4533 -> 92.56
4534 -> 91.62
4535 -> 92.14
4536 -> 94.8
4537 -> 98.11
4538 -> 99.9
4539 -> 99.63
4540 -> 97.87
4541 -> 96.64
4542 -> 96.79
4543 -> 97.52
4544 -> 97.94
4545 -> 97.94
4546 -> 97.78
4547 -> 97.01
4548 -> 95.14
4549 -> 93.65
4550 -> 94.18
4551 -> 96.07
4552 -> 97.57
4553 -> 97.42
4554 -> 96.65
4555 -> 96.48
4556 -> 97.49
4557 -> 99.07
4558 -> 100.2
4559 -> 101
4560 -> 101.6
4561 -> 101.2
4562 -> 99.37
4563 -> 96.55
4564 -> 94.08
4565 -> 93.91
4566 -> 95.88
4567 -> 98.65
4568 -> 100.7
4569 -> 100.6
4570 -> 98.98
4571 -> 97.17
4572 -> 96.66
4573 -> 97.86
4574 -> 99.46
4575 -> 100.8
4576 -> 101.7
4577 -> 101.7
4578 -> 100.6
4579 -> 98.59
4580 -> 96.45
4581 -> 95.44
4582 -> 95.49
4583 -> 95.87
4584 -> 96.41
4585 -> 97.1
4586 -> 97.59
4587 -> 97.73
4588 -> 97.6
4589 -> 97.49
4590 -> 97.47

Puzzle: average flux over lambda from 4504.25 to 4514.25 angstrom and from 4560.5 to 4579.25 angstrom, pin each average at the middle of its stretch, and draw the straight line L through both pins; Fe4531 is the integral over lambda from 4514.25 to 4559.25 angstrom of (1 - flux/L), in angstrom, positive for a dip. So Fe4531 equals 1.8 angstrom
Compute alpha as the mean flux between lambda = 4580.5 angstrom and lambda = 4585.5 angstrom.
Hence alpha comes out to 96.1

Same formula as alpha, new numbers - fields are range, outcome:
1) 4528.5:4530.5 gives 91.6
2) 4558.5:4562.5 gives 101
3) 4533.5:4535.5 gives 91.9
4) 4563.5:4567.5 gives 95.6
